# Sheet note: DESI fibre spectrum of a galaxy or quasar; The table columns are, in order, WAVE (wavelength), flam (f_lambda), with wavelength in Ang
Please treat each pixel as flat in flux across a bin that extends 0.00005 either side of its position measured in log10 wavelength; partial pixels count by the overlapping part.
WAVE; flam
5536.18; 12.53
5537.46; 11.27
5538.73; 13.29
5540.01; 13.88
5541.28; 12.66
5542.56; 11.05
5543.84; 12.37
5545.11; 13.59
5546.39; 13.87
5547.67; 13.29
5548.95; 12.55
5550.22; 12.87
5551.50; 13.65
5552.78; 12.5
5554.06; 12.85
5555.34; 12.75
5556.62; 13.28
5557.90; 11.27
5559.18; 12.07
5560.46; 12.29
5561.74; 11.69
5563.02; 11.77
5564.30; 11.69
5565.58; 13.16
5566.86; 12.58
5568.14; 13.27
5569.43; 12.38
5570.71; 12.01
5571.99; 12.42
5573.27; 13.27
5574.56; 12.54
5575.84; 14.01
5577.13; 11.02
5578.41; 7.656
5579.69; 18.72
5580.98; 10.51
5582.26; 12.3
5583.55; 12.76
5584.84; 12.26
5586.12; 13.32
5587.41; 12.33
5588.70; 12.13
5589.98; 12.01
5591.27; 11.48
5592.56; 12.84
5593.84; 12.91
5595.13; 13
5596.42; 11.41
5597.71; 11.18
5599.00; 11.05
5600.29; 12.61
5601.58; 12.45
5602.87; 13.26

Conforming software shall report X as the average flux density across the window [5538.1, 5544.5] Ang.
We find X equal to 12.7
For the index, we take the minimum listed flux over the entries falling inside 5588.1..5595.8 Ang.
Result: 11.48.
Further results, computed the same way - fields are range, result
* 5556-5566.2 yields 11.27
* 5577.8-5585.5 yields 7.656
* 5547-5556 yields 12.5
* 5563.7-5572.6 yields 11.69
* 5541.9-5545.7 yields 11.05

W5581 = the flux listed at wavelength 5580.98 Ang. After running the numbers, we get 10.51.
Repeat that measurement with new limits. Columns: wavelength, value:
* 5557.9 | 11.27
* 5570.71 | 12.01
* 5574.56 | 12.54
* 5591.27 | 11.48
